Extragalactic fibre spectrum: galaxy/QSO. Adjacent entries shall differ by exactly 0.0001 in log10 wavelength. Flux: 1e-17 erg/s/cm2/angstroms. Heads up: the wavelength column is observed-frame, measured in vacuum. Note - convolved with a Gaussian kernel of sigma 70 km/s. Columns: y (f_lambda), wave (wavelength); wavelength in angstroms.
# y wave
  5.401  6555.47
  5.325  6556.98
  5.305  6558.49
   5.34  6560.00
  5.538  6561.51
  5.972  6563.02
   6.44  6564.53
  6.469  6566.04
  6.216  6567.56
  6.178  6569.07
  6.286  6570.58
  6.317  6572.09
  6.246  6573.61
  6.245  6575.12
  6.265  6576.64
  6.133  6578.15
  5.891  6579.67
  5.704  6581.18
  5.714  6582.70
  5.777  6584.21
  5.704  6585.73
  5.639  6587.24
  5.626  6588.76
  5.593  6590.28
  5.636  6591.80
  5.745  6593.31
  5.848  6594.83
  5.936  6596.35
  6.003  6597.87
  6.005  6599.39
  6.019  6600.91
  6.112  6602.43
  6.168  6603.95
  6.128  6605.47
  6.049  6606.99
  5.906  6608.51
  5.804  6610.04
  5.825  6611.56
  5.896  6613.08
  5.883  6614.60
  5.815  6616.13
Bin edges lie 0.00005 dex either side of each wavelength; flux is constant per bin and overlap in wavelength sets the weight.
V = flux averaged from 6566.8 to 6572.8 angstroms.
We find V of 6.25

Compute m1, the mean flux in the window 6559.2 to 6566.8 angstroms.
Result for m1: 5.95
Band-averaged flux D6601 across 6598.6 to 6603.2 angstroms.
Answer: 6.04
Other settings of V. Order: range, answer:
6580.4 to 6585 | 5.74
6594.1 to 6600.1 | 5.95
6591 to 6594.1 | 5.7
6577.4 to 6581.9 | 5.91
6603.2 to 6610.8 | 6.01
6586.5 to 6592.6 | 5.62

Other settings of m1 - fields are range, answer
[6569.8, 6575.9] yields 6.27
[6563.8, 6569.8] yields 6.32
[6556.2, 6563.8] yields 5.5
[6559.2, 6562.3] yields 5.45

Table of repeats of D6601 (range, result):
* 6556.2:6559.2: 5.32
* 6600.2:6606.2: 6.11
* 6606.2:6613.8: 5.9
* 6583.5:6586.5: 5.74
